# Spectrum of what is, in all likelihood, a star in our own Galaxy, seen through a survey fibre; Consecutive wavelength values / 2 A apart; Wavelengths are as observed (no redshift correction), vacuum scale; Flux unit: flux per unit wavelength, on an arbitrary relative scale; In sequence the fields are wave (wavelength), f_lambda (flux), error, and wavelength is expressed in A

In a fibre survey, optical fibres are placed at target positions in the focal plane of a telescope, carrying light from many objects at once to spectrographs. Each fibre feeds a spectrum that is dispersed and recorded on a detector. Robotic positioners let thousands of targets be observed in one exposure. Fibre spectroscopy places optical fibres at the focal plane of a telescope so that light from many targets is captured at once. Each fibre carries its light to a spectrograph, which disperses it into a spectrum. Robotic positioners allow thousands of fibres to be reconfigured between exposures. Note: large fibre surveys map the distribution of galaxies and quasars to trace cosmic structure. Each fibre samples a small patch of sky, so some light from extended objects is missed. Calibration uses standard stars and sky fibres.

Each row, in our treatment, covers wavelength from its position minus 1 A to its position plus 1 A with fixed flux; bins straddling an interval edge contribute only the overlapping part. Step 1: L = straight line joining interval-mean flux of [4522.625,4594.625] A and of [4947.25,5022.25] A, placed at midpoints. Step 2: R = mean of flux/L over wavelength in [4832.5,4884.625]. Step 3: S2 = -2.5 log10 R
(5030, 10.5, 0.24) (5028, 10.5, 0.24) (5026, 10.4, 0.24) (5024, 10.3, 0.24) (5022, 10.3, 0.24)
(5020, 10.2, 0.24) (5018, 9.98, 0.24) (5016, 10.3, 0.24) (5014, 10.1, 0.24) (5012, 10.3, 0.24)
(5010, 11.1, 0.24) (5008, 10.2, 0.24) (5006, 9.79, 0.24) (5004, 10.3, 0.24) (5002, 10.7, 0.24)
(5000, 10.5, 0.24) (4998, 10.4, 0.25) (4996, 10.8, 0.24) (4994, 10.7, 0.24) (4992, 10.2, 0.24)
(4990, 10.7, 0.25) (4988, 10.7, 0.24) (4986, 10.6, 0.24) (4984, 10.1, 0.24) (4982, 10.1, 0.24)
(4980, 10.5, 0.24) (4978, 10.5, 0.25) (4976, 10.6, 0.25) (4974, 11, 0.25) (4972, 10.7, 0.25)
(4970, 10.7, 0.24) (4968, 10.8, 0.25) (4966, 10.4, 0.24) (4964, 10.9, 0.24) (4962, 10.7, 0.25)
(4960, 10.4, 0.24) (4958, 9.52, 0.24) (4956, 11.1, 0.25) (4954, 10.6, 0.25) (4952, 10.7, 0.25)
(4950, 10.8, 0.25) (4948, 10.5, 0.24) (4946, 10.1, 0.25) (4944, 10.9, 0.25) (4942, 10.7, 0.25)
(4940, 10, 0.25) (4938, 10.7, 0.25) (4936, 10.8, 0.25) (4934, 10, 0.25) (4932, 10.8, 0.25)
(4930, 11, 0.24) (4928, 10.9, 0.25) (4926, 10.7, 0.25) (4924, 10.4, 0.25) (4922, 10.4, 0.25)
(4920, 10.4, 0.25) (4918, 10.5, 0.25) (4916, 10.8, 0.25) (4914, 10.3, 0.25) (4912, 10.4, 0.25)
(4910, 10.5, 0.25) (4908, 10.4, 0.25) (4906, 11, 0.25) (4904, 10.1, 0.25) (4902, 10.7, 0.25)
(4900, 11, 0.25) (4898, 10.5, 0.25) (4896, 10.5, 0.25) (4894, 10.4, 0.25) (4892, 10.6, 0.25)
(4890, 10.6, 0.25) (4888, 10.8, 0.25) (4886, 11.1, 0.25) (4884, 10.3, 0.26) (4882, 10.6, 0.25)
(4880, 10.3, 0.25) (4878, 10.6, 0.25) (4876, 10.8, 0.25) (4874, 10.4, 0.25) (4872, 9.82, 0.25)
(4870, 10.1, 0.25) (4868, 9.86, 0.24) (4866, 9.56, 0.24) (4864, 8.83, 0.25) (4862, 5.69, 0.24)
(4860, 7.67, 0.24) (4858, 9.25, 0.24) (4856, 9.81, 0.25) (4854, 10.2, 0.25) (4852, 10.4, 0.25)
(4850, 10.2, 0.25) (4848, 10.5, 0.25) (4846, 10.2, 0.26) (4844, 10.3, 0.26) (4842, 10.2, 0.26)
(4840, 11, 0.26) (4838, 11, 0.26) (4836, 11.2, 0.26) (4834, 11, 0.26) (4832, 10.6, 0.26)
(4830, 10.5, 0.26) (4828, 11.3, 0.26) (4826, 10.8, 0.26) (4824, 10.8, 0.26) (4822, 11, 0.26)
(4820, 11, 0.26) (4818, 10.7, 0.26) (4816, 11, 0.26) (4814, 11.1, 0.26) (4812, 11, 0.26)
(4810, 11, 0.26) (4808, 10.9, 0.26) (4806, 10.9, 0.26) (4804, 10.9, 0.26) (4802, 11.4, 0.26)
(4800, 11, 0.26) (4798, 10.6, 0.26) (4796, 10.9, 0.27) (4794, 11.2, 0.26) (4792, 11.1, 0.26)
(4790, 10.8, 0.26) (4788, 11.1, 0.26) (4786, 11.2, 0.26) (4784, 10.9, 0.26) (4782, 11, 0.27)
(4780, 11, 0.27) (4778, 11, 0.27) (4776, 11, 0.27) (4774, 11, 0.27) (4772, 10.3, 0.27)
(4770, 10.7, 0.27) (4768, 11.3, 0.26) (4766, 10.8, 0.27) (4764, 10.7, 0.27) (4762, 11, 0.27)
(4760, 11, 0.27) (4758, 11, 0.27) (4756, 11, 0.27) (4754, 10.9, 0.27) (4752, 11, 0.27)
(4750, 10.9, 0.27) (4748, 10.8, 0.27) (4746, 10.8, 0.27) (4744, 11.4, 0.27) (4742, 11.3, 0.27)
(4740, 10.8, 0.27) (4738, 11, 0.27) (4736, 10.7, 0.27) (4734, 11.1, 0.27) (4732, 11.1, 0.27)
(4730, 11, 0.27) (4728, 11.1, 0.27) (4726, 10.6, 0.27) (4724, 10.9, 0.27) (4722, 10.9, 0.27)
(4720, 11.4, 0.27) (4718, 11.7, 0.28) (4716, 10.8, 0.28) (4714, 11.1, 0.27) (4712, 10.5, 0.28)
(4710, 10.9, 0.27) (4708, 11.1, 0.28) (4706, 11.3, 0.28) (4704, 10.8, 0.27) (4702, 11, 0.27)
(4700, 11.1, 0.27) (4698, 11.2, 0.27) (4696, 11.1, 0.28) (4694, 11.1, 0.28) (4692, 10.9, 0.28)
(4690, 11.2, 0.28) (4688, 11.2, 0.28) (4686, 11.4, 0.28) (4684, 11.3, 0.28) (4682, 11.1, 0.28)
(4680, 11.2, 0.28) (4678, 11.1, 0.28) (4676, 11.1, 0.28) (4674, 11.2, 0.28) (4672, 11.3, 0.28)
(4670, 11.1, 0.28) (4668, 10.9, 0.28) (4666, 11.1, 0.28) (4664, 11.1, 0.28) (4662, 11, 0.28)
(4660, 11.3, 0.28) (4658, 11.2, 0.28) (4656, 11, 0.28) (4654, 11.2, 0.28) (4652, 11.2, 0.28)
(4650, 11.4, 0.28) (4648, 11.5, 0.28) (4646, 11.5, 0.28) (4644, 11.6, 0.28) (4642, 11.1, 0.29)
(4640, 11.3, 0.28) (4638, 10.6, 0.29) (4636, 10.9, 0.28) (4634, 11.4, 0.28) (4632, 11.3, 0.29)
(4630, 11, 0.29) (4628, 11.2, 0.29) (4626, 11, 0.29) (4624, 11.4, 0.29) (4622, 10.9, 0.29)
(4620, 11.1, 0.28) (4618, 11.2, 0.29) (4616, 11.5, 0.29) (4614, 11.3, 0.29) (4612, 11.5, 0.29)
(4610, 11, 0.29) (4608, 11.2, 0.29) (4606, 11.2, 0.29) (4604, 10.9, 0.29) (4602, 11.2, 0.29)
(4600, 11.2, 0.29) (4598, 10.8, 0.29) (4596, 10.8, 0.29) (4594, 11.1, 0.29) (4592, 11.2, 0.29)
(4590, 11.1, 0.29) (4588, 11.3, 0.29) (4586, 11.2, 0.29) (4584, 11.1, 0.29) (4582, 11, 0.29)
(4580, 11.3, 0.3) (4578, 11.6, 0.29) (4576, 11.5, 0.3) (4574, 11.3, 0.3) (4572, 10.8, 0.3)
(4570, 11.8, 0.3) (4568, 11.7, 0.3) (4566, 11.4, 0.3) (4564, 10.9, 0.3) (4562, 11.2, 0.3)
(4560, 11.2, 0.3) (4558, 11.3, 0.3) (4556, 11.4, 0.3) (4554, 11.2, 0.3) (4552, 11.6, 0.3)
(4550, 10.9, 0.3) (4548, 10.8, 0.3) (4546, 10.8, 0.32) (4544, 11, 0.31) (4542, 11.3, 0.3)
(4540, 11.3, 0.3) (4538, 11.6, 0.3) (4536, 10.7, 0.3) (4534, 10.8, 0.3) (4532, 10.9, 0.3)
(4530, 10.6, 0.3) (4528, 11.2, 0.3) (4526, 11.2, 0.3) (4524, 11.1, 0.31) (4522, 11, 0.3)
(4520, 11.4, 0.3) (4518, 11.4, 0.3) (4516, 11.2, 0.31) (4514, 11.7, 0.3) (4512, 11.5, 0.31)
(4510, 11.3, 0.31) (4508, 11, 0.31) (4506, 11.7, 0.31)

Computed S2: 0.07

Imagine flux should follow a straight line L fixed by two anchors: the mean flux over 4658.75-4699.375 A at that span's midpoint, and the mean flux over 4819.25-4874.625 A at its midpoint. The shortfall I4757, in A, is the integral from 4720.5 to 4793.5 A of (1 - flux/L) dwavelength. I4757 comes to -2.0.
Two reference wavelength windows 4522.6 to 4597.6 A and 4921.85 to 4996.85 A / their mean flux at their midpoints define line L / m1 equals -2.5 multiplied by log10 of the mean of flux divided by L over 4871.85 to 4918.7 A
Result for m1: 0.01 mag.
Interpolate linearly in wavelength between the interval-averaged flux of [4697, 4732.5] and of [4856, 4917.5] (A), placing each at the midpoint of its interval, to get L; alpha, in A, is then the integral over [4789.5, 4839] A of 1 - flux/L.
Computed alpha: -2.1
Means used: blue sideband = 11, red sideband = 10.1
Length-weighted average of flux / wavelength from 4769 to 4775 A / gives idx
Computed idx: 10.7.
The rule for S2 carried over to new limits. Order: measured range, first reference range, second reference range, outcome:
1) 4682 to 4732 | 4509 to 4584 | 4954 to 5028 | -0.012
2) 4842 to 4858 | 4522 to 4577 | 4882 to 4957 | 0.056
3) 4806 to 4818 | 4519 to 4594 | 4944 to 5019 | -0.020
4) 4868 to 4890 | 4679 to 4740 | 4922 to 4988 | 0.027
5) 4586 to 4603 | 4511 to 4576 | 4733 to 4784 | 0.004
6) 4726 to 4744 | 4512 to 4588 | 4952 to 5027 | -0.012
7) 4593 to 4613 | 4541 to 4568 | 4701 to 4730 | 0.003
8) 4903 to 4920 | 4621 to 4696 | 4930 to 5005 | 0.017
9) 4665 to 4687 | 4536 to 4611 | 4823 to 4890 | -0.034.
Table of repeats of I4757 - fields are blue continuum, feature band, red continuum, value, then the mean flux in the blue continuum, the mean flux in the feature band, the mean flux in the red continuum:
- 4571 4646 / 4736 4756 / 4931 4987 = -0.1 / 11.2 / 11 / 10.5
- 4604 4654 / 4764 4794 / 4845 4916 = -1.1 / 11.2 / 10.9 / 10.1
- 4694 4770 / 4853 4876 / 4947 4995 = 3.2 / 11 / 9.27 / 10.6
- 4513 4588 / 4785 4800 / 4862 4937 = -0.5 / 11.2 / 11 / 10.4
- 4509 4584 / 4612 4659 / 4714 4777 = -0.5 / 11.2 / 11.2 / 11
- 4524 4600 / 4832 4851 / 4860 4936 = -0.3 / 11.2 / 10.6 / 10.3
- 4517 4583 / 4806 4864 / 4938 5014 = 2.1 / 11.2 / 10.4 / 10.5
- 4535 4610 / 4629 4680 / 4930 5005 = -0.6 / 11.2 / 11.2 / 10.6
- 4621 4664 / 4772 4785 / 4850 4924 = -0.4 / 11.2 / 10.9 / 10.1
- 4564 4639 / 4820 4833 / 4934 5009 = -0.1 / 11.2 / 10.8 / 10.5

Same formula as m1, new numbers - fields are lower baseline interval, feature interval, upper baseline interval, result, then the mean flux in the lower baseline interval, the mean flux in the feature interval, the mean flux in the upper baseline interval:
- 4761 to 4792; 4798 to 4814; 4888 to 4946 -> -0.01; 10.9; 11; 10.6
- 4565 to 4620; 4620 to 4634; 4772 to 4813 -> 0.00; 11.2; 11.2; 11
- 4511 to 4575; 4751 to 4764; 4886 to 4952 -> -0.01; 11.2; 11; 10.6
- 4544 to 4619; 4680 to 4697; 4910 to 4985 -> -0.02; 11.2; 11.2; 10.6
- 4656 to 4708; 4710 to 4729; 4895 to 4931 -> 0.00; 11.1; 11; 10.6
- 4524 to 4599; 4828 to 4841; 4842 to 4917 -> -0.06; 11.2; 10.9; 10.1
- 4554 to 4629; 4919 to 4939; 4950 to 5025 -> 0.00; 11.2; 10.6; 10.5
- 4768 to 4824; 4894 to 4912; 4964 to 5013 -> 0.02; 11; 10.6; 10.5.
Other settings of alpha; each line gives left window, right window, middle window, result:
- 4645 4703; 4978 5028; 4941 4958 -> -0.14 A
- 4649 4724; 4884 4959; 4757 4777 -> 0.09 A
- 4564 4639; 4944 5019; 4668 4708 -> -0.39 A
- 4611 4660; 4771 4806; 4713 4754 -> 0.15 A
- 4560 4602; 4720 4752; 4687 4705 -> -0.05 A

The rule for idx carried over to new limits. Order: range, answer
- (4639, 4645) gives 11.3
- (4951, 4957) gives 10.8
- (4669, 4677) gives 11.2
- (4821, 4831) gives 10.9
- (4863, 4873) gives 9.63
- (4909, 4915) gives 10.4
